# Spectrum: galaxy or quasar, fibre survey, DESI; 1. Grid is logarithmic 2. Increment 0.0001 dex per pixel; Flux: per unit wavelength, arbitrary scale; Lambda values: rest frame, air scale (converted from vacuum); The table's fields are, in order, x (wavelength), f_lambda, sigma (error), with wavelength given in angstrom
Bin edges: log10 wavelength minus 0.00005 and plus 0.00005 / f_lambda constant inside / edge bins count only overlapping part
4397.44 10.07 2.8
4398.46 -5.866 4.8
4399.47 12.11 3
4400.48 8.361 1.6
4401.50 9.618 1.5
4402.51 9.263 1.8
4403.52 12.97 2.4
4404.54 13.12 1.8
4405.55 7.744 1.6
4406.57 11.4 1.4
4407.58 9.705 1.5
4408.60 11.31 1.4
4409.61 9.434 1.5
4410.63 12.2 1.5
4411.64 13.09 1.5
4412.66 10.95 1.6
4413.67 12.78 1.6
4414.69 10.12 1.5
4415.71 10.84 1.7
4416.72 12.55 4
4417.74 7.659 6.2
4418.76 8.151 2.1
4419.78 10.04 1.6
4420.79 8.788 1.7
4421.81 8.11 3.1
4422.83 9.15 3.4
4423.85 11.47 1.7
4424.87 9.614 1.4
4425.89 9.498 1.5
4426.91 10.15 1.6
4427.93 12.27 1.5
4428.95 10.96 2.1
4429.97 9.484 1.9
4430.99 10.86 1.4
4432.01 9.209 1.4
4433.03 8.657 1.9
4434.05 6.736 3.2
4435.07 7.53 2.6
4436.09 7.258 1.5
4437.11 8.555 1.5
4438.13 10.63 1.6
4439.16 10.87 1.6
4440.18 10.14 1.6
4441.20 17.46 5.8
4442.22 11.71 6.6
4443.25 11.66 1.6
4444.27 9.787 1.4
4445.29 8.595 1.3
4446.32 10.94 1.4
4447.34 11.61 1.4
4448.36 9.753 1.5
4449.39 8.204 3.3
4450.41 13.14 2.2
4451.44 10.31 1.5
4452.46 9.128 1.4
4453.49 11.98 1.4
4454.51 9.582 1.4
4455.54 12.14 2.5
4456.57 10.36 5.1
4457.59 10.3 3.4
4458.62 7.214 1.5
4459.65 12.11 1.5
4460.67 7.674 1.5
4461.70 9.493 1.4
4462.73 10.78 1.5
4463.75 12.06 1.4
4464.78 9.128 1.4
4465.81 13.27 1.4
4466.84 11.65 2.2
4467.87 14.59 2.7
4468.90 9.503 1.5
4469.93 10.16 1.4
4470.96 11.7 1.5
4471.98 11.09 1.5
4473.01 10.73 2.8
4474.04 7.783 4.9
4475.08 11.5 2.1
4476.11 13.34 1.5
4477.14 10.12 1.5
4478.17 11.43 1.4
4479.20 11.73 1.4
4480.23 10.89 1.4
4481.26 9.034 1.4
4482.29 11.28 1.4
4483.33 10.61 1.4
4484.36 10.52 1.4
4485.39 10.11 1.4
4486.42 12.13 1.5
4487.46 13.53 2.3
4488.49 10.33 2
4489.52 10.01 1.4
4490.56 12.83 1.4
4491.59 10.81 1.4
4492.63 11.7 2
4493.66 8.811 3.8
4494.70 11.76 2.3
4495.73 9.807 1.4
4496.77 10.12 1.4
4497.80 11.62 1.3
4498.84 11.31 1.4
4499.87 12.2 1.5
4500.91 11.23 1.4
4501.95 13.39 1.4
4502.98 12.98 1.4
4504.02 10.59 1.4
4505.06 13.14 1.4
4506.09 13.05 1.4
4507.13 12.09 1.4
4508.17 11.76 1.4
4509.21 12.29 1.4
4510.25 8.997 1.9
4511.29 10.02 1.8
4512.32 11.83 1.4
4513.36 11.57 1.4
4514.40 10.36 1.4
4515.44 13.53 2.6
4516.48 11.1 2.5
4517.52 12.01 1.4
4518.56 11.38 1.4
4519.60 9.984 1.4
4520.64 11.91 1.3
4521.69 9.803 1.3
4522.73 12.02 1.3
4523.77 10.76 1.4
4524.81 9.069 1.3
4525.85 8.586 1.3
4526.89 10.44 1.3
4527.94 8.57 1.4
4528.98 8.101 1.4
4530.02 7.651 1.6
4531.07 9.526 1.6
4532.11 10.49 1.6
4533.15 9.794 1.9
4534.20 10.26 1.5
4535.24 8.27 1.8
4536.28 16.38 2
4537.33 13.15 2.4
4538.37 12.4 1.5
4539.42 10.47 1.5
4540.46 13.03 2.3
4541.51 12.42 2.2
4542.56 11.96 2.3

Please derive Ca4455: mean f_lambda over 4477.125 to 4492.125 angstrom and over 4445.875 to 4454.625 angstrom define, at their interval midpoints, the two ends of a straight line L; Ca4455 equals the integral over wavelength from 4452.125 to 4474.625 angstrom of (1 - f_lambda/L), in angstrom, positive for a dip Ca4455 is 0.4 angstrom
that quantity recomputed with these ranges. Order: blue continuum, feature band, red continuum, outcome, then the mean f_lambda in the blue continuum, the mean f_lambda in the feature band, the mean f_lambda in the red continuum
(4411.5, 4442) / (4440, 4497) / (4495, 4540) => -1.9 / 10.1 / 10.9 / 11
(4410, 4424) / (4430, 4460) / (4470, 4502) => 1.3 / 10.4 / 10.2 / 11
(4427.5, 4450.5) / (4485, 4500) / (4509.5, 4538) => -1.0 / 10.2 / 11.1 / 10.6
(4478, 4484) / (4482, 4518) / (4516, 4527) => -2.3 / 10.8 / 11.4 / 10.6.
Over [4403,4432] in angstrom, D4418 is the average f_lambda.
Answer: 10.5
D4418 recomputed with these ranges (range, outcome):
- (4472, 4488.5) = 11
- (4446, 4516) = 11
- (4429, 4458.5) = 10.2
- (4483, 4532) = 11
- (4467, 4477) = 11.1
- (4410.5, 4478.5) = 10.4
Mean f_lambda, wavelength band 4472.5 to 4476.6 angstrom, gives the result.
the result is 10.8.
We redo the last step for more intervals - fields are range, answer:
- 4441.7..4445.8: 10.5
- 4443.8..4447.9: 10.2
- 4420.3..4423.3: 8.67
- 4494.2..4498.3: 10.8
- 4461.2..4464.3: 10.8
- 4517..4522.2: 11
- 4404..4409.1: 10.7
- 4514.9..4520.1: 11.6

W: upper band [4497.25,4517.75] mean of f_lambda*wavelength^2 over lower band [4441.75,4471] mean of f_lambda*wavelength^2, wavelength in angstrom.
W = 1.13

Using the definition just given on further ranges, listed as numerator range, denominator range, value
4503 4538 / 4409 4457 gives 1.10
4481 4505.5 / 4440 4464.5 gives 1.08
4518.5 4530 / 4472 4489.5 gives 0.92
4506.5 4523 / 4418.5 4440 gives 1.24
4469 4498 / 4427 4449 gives 1.09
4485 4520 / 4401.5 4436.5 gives 1.18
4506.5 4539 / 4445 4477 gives 1.04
